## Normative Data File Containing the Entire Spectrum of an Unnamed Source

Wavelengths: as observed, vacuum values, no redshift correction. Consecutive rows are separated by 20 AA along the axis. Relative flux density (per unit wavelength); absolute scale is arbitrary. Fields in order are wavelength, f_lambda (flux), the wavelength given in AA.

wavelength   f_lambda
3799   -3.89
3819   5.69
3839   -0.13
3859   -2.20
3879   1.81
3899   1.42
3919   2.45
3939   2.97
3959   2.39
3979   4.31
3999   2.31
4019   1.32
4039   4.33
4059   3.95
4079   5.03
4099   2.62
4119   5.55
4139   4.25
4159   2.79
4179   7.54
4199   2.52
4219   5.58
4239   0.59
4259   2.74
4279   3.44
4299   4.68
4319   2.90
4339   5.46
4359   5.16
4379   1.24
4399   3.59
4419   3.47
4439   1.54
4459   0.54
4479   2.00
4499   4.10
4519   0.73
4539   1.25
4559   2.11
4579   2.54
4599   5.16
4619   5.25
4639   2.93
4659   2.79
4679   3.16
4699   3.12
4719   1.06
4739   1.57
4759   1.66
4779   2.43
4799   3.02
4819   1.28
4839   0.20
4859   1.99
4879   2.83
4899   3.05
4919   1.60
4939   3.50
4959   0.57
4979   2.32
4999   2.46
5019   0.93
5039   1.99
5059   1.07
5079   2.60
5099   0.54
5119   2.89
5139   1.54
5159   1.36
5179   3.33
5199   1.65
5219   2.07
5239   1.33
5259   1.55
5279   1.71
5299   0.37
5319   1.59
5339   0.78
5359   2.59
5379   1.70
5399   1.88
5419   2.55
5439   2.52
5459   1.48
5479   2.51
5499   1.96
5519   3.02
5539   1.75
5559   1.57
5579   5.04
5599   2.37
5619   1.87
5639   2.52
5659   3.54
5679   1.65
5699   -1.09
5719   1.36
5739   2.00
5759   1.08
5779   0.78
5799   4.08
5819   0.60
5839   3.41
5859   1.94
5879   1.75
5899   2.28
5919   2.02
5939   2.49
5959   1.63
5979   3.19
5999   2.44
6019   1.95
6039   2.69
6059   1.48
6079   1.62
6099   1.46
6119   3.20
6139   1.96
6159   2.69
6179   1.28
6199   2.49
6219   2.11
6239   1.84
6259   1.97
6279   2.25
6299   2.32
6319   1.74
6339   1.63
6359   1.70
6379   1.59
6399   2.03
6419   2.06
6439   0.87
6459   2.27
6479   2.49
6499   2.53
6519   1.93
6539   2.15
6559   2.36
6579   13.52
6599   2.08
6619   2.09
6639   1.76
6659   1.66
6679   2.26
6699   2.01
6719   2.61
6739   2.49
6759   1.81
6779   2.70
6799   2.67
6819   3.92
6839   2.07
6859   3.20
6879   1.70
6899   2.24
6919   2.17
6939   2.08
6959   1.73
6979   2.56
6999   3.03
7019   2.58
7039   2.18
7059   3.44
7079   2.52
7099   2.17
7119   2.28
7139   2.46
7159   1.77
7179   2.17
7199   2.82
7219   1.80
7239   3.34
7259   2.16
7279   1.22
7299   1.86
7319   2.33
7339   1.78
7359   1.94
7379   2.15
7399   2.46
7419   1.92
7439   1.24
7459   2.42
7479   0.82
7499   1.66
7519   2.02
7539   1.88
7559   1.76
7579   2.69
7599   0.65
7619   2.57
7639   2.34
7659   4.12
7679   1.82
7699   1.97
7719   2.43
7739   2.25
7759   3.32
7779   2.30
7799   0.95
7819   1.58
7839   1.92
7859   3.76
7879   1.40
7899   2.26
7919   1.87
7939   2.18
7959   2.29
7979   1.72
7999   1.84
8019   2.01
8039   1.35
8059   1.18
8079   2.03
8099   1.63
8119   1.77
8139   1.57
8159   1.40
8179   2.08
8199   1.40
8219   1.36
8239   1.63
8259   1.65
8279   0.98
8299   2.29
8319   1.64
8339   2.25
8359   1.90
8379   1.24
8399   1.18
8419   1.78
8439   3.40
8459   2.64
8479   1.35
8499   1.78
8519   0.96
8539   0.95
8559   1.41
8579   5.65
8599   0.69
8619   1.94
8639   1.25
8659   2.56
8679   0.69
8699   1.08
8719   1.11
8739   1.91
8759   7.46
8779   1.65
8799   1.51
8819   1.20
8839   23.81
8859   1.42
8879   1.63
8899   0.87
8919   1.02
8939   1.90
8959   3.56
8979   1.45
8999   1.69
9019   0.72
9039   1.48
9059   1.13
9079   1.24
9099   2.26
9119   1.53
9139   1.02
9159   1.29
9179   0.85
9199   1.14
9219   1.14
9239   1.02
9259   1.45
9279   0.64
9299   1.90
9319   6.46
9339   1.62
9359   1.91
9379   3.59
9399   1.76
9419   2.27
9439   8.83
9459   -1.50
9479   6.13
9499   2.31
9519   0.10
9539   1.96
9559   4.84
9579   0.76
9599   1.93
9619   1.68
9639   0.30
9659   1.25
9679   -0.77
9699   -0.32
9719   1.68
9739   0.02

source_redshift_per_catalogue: 0.764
